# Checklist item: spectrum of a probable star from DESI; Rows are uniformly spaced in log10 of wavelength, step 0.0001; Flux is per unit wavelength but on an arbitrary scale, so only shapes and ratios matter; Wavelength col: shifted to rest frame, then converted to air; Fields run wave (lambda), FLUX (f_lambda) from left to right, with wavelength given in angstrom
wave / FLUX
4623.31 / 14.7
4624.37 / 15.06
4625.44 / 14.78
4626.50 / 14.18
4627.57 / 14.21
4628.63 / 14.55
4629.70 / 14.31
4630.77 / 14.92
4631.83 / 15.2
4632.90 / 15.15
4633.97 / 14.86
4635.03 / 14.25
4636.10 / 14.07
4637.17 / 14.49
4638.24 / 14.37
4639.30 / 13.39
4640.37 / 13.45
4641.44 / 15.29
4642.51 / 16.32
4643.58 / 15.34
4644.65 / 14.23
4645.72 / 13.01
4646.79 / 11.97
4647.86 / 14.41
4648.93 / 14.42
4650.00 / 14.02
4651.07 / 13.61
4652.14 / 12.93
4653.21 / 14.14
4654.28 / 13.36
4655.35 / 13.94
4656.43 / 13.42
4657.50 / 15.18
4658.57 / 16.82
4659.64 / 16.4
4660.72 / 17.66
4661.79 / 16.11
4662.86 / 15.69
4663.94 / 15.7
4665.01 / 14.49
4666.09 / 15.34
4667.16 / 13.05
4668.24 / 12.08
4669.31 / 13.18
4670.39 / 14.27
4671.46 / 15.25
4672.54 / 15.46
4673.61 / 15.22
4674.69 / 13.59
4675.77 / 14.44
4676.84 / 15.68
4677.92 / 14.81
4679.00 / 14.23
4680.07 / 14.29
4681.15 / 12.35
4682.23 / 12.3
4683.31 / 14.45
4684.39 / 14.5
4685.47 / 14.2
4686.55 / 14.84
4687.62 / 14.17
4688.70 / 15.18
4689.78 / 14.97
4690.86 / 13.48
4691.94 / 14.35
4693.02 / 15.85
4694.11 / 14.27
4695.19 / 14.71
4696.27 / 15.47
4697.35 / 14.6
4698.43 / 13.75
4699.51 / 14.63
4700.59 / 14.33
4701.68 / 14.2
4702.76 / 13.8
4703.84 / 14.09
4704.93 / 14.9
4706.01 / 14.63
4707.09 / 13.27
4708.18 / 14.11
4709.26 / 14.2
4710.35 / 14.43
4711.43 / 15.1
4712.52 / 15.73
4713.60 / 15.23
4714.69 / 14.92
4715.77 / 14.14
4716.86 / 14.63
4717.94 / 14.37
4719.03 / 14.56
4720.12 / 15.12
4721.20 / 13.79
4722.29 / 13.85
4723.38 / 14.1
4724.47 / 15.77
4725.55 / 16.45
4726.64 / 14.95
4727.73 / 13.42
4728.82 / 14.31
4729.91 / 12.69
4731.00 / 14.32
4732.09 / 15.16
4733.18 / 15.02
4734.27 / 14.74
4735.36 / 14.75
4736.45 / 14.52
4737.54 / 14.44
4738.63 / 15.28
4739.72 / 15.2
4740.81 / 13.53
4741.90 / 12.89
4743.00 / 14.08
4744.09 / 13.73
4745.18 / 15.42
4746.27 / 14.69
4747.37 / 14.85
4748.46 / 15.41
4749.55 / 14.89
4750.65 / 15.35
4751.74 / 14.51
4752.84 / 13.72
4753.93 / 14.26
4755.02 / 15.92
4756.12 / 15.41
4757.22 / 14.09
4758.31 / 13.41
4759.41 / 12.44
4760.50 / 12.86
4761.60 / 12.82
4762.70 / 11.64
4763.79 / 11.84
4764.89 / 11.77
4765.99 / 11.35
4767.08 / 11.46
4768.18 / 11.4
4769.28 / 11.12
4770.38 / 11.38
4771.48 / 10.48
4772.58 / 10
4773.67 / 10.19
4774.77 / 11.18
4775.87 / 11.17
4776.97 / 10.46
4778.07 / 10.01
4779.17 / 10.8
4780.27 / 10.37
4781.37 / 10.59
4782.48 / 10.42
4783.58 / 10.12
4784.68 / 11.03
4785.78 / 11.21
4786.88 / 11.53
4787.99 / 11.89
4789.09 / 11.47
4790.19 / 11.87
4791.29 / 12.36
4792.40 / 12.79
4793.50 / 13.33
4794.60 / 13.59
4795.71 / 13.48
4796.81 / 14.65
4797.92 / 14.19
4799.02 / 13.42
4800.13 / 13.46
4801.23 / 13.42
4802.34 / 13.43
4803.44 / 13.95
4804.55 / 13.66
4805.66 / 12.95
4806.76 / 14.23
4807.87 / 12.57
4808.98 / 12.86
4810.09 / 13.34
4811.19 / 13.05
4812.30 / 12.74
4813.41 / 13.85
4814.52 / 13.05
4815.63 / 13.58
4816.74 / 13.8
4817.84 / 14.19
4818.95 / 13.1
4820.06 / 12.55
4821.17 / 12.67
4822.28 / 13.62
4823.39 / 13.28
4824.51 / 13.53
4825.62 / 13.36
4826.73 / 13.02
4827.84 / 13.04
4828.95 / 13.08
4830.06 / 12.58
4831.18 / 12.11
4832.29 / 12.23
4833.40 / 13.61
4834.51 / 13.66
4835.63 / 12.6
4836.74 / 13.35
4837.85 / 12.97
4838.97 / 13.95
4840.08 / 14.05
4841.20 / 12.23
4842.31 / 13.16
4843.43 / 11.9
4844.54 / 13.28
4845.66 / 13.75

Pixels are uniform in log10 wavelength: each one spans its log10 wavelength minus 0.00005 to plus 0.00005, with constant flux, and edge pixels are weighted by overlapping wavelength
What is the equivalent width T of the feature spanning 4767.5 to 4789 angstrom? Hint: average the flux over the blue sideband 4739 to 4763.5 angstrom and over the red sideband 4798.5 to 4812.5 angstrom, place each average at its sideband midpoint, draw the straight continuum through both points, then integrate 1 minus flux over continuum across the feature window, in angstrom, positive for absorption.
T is 4.5 angstrom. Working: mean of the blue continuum 14.1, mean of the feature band 10.8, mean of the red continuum 13.3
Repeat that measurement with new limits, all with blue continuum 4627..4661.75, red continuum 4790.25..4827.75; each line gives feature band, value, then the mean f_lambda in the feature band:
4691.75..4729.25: -1.4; 14.6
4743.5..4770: 0.4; 13.5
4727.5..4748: -0.8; 14.4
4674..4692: 0.0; 14.2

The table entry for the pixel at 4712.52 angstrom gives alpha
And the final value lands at 15.73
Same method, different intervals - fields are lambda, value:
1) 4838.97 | 13.95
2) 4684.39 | 14.5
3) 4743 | 14.08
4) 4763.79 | 11.84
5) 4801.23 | 13.42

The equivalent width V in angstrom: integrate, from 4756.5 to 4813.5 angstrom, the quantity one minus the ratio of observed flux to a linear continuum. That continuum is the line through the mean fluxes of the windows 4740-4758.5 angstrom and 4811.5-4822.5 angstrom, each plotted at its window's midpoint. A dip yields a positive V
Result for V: 6.9 angstrom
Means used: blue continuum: 14.5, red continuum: 13.3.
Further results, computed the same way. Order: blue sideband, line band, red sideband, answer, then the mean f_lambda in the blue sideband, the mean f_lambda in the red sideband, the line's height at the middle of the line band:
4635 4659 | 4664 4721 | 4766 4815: -3.74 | 14.2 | 12.1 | 13.5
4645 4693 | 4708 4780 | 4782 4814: -0.67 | 14.4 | 12.8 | 13.5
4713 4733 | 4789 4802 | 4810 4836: 0.29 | 14.6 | 13.2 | 13.5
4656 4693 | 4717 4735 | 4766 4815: -1.34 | 14.6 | 12.1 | 13.5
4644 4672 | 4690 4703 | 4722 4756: 0.02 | 14.4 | 14.6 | 14.5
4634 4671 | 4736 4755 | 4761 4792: -4.11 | 14.4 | 11.1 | 12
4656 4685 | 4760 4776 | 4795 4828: 2.80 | 14.7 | 13.4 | 13.8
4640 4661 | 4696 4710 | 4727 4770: -0.17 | 14.5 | 13.8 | 14.1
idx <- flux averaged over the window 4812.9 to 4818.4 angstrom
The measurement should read 13.7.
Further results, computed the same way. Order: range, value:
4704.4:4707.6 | 14.3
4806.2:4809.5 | 13.2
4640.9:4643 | 15.8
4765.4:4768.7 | 11.4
